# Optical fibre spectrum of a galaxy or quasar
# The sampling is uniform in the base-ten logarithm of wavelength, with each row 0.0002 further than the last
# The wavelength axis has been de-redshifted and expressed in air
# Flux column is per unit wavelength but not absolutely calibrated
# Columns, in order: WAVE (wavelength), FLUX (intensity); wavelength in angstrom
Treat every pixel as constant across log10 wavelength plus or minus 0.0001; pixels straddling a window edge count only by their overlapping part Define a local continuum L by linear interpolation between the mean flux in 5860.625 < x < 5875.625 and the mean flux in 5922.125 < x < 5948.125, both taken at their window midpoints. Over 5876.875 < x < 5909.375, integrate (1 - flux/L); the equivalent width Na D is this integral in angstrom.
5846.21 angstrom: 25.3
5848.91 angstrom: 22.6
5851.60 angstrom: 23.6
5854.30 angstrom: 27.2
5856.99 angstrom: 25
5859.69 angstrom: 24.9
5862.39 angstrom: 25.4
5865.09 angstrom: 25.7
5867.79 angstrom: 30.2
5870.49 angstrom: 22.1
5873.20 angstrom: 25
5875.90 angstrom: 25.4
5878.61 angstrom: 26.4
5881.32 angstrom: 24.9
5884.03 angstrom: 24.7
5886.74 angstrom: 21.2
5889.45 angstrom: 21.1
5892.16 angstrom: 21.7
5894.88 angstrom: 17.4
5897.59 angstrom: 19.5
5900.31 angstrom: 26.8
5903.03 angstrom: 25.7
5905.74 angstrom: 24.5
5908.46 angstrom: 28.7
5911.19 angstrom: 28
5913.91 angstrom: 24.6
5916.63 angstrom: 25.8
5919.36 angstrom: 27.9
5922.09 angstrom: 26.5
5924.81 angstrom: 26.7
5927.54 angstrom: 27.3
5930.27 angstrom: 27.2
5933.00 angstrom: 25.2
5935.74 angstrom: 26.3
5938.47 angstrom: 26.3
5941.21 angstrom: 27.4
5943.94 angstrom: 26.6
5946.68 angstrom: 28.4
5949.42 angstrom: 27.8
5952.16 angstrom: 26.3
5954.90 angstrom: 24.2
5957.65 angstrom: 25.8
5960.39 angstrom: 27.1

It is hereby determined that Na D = 3.2 angstrom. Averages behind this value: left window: 25.6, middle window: 23.5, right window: 26.8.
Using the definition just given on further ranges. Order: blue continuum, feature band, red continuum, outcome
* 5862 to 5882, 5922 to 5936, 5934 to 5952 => 0.11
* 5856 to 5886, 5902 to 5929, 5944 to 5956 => -0.48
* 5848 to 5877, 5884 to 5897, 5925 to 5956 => 2.51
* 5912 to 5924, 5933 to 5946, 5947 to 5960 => -0.14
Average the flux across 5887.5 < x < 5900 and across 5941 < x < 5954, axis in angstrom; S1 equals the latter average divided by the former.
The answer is 1.32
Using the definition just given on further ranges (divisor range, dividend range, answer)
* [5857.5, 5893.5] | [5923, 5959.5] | 1.08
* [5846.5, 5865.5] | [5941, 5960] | 1.07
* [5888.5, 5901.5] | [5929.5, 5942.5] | 1.24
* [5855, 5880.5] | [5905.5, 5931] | 1.05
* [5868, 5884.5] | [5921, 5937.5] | 1.06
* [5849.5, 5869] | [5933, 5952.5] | 1.04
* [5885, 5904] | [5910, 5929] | 1.22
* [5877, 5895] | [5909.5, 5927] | 1.17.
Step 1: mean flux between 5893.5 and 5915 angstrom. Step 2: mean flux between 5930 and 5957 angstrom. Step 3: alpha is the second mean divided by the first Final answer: 1.1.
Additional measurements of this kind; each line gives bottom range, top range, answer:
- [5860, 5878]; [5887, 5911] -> 0.91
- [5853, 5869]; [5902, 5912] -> 1.01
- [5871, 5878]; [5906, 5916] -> 1.07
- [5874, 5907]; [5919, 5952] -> 1.15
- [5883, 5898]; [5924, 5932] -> 1.29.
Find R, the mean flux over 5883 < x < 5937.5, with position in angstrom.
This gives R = 24.9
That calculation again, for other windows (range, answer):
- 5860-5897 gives 23.9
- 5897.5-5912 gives 26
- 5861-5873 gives 25.8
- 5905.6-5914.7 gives 26.8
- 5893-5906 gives 22.6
